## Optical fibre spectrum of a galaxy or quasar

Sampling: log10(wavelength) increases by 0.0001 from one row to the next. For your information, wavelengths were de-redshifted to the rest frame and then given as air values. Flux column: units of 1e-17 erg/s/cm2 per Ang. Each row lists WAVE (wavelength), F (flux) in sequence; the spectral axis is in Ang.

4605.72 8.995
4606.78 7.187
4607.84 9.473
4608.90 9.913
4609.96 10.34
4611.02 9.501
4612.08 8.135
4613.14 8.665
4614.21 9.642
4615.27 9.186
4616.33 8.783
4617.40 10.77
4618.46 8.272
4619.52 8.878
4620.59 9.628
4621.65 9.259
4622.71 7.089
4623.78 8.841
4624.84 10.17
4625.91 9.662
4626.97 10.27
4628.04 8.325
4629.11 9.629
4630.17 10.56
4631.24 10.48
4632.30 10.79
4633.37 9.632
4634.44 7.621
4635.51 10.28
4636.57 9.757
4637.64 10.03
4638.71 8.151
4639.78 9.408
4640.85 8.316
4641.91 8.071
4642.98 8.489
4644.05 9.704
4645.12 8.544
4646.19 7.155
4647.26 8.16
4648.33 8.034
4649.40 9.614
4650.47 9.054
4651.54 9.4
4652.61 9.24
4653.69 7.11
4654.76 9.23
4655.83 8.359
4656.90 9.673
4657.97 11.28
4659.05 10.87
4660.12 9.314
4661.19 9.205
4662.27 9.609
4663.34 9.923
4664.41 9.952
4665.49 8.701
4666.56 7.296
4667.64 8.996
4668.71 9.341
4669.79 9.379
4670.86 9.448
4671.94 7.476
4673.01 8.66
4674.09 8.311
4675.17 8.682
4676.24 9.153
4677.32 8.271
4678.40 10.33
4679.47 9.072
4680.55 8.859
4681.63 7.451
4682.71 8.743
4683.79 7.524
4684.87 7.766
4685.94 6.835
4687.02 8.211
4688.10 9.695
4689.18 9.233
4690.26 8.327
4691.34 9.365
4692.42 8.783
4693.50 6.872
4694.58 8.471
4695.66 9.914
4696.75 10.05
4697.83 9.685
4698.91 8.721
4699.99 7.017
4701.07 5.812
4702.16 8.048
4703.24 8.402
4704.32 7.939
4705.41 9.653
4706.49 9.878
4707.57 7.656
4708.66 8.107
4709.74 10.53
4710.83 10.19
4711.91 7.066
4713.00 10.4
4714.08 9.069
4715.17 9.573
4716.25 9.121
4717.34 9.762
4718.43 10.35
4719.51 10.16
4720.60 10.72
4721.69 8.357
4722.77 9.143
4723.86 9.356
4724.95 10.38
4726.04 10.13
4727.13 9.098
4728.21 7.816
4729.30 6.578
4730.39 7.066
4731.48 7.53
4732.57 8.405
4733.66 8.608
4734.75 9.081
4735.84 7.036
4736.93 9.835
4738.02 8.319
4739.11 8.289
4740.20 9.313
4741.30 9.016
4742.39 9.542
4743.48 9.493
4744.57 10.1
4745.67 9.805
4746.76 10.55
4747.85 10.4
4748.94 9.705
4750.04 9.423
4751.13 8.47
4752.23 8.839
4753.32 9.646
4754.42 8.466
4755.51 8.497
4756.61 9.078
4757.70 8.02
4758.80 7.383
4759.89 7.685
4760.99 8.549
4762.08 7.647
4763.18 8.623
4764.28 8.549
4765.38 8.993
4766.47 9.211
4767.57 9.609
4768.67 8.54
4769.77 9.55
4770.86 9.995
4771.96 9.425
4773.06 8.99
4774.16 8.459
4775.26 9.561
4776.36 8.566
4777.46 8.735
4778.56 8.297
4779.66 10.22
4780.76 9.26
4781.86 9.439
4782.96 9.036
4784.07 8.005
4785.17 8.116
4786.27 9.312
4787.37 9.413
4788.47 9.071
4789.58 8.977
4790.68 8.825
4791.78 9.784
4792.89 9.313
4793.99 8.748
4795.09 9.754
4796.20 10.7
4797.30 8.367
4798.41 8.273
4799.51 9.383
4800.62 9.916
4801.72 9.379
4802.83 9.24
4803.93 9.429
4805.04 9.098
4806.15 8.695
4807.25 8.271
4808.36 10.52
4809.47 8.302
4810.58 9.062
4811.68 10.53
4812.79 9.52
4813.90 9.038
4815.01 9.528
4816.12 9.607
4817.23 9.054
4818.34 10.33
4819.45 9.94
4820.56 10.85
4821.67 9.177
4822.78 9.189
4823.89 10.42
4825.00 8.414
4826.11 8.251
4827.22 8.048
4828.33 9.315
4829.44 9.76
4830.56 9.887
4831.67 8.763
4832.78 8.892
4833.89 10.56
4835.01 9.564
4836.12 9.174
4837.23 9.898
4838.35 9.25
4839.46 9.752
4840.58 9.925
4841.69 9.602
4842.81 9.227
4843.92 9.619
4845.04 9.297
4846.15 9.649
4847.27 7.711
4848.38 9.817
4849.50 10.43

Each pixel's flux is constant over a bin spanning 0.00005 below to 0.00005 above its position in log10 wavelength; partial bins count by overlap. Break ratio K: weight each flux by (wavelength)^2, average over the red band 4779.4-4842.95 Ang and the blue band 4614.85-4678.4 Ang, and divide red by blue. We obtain 1.1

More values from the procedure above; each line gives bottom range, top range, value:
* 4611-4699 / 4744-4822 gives 1.08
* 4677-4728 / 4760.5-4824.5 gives 1.08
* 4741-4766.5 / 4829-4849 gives 1.09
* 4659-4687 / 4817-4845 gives 1.16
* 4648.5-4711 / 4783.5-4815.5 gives 1.10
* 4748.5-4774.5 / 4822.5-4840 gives 1.09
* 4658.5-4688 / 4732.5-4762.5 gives 1.05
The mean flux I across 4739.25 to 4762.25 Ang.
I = 9.04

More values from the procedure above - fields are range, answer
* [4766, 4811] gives 9.14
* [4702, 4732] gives 9.02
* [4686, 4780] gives 8.9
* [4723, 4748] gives 8.92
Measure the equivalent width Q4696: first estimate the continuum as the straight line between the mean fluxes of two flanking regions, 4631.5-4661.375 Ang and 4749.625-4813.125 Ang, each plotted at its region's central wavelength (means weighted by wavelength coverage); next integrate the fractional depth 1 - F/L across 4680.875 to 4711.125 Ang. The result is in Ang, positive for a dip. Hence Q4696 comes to 1.8 Ang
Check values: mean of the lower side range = 9.1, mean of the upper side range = 9.01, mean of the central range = 8.52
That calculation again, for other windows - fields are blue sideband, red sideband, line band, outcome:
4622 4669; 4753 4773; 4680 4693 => 0.9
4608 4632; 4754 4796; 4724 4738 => 0.9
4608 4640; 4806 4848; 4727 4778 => 3.2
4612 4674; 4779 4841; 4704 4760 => 1.3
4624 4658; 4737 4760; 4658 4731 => 2.0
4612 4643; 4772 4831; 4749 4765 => 1.2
